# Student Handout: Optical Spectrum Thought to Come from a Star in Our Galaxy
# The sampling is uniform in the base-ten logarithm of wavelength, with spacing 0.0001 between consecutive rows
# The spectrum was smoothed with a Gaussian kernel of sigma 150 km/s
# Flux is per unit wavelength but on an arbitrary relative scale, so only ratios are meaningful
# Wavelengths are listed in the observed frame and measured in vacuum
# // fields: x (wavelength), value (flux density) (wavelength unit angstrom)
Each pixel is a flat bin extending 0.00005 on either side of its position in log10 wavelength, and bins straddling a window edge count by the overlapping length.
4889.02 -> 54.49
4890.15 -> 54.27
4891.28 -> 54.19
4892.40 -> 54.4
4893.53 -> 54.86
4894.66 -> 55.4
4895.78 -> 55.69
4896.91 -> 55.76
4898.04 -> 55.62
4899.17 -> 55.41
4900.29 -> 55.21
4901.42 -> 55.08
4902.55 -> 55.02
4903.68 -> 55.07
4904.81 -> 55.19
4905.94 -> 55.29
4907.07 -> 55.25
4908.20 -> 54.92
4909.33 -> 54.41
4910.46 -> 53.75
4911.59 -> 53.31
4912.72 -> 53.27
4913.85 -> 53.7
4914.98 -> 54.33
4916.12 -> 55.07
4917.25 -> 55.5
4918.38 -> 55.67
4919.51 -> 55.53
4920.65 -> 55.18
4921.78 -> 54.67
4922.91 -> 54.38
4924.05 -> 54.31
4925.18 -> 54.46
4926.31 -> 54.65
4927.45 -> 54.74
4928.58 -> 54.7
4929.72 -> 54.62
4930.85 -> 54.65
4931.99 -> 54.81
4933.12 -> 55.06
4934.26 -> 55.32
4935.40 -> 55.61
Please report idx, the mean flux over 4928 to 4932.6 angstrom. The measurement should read 54.8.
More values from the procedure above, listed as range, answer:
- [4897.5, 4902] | 55.4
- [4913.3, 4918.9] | 54.8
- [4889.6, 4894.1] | 54.4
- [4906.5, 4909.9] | 54.9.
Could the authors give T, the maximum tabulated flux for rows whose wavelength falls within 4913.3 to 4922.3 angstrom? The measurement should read 55.67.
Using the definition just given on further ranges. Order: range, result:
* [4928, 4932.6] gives 54.81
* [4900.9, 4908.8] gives 55.29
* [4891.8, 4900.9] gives 55.76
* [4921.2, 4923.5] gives 54.67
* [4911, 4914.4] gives 53.7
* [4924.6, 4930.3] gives 54.74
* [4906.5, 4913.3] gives 55.25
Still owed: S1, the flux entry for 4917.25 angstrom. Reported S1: 55.5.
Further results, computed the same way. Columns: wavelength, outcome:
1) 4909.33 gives 54.41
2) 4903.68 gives 55.07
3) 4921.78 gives 54.67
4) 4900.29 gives 55.21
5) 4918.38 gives 55.67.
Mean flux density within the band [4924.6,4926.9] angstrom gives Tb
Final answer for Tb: 54.6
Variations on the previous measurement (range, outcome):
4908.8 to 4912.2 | 53.8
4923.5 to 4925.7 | 54.5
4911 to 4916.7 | 53.9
